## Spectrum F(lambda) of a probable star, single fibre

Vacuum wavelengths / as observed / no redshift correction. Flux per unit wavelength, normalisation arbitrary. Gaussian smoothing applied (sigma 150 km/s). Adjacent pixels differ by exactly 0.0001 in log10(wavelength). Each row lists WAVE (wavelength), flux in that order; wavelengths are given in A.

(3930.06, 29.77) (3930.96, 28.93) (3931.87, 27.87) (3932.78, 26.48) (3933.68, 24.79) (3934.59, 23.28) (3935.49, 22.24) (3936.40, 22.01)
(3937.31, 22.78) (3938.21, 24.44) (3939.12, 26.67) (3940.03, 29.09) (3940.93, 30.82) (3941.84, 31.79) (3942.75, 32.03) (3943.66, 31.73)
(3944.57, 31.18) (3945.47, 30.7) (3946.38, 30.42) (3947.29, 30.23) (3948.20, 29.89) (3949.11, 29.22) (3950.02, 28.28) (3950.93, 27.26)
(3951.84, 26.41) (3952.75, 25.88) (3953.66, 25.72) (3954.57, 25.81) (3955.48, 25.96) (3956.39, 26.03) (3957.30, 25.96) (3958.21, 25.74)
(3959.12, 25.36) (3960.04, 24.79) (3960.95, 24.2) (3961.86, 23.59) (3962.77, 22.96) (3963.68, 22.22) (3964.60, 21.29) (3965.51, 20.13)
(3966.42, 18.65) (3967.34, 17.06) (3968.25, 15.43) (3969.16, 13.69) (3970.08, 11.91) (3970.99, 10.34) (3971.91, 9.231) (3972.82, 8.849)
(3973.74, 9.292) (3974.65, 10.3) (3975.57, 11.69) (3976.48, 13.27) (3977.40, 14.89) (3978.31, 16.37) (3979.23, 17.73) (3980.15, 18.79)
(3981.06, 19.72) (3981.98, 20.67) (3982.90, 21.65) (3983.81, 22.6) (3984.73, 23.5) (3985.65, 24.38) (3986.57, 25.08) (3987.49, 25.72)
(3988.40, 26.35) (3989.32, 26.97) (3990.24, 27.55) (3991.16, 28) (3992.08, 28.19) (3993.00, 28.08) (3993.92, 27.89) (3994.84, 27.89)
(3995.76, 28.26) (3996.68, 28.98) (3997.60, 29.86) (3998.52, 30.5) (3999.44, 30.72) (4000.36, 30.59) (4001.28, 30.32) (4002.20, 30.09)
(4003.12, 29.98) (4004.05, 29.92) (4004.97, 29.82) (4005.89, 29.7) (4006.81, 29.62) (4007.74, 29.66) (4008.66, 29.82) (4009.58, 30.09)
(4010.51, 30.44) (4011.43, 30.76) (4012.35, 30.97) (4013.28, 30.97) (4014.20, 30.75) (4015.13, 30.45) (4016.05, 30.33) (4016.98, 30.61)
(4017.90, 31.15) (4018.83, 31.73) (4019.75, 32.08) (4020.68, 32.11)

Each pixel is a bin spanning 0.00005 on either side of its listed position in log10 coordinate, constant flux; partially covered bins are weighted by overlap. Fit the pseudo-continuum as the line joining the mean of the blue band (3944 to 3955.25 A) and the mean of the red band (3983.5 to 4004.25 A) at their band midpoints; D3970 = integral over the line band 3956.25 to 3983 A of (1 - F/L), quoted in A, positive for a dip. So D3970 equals 9.8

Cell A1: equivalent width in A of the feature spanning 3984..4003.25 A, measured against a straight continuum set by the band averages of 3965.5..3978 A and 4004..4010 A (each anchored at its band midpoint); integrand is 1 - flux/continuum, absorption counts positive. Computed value -3.8 A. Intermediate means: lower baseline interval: 13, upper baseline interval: 29.8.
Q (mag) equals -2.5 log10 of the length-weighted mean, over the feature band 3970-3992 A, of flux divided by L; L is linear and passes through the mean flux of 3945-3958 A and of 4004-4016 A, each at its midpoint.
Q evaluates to 0.47 mag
